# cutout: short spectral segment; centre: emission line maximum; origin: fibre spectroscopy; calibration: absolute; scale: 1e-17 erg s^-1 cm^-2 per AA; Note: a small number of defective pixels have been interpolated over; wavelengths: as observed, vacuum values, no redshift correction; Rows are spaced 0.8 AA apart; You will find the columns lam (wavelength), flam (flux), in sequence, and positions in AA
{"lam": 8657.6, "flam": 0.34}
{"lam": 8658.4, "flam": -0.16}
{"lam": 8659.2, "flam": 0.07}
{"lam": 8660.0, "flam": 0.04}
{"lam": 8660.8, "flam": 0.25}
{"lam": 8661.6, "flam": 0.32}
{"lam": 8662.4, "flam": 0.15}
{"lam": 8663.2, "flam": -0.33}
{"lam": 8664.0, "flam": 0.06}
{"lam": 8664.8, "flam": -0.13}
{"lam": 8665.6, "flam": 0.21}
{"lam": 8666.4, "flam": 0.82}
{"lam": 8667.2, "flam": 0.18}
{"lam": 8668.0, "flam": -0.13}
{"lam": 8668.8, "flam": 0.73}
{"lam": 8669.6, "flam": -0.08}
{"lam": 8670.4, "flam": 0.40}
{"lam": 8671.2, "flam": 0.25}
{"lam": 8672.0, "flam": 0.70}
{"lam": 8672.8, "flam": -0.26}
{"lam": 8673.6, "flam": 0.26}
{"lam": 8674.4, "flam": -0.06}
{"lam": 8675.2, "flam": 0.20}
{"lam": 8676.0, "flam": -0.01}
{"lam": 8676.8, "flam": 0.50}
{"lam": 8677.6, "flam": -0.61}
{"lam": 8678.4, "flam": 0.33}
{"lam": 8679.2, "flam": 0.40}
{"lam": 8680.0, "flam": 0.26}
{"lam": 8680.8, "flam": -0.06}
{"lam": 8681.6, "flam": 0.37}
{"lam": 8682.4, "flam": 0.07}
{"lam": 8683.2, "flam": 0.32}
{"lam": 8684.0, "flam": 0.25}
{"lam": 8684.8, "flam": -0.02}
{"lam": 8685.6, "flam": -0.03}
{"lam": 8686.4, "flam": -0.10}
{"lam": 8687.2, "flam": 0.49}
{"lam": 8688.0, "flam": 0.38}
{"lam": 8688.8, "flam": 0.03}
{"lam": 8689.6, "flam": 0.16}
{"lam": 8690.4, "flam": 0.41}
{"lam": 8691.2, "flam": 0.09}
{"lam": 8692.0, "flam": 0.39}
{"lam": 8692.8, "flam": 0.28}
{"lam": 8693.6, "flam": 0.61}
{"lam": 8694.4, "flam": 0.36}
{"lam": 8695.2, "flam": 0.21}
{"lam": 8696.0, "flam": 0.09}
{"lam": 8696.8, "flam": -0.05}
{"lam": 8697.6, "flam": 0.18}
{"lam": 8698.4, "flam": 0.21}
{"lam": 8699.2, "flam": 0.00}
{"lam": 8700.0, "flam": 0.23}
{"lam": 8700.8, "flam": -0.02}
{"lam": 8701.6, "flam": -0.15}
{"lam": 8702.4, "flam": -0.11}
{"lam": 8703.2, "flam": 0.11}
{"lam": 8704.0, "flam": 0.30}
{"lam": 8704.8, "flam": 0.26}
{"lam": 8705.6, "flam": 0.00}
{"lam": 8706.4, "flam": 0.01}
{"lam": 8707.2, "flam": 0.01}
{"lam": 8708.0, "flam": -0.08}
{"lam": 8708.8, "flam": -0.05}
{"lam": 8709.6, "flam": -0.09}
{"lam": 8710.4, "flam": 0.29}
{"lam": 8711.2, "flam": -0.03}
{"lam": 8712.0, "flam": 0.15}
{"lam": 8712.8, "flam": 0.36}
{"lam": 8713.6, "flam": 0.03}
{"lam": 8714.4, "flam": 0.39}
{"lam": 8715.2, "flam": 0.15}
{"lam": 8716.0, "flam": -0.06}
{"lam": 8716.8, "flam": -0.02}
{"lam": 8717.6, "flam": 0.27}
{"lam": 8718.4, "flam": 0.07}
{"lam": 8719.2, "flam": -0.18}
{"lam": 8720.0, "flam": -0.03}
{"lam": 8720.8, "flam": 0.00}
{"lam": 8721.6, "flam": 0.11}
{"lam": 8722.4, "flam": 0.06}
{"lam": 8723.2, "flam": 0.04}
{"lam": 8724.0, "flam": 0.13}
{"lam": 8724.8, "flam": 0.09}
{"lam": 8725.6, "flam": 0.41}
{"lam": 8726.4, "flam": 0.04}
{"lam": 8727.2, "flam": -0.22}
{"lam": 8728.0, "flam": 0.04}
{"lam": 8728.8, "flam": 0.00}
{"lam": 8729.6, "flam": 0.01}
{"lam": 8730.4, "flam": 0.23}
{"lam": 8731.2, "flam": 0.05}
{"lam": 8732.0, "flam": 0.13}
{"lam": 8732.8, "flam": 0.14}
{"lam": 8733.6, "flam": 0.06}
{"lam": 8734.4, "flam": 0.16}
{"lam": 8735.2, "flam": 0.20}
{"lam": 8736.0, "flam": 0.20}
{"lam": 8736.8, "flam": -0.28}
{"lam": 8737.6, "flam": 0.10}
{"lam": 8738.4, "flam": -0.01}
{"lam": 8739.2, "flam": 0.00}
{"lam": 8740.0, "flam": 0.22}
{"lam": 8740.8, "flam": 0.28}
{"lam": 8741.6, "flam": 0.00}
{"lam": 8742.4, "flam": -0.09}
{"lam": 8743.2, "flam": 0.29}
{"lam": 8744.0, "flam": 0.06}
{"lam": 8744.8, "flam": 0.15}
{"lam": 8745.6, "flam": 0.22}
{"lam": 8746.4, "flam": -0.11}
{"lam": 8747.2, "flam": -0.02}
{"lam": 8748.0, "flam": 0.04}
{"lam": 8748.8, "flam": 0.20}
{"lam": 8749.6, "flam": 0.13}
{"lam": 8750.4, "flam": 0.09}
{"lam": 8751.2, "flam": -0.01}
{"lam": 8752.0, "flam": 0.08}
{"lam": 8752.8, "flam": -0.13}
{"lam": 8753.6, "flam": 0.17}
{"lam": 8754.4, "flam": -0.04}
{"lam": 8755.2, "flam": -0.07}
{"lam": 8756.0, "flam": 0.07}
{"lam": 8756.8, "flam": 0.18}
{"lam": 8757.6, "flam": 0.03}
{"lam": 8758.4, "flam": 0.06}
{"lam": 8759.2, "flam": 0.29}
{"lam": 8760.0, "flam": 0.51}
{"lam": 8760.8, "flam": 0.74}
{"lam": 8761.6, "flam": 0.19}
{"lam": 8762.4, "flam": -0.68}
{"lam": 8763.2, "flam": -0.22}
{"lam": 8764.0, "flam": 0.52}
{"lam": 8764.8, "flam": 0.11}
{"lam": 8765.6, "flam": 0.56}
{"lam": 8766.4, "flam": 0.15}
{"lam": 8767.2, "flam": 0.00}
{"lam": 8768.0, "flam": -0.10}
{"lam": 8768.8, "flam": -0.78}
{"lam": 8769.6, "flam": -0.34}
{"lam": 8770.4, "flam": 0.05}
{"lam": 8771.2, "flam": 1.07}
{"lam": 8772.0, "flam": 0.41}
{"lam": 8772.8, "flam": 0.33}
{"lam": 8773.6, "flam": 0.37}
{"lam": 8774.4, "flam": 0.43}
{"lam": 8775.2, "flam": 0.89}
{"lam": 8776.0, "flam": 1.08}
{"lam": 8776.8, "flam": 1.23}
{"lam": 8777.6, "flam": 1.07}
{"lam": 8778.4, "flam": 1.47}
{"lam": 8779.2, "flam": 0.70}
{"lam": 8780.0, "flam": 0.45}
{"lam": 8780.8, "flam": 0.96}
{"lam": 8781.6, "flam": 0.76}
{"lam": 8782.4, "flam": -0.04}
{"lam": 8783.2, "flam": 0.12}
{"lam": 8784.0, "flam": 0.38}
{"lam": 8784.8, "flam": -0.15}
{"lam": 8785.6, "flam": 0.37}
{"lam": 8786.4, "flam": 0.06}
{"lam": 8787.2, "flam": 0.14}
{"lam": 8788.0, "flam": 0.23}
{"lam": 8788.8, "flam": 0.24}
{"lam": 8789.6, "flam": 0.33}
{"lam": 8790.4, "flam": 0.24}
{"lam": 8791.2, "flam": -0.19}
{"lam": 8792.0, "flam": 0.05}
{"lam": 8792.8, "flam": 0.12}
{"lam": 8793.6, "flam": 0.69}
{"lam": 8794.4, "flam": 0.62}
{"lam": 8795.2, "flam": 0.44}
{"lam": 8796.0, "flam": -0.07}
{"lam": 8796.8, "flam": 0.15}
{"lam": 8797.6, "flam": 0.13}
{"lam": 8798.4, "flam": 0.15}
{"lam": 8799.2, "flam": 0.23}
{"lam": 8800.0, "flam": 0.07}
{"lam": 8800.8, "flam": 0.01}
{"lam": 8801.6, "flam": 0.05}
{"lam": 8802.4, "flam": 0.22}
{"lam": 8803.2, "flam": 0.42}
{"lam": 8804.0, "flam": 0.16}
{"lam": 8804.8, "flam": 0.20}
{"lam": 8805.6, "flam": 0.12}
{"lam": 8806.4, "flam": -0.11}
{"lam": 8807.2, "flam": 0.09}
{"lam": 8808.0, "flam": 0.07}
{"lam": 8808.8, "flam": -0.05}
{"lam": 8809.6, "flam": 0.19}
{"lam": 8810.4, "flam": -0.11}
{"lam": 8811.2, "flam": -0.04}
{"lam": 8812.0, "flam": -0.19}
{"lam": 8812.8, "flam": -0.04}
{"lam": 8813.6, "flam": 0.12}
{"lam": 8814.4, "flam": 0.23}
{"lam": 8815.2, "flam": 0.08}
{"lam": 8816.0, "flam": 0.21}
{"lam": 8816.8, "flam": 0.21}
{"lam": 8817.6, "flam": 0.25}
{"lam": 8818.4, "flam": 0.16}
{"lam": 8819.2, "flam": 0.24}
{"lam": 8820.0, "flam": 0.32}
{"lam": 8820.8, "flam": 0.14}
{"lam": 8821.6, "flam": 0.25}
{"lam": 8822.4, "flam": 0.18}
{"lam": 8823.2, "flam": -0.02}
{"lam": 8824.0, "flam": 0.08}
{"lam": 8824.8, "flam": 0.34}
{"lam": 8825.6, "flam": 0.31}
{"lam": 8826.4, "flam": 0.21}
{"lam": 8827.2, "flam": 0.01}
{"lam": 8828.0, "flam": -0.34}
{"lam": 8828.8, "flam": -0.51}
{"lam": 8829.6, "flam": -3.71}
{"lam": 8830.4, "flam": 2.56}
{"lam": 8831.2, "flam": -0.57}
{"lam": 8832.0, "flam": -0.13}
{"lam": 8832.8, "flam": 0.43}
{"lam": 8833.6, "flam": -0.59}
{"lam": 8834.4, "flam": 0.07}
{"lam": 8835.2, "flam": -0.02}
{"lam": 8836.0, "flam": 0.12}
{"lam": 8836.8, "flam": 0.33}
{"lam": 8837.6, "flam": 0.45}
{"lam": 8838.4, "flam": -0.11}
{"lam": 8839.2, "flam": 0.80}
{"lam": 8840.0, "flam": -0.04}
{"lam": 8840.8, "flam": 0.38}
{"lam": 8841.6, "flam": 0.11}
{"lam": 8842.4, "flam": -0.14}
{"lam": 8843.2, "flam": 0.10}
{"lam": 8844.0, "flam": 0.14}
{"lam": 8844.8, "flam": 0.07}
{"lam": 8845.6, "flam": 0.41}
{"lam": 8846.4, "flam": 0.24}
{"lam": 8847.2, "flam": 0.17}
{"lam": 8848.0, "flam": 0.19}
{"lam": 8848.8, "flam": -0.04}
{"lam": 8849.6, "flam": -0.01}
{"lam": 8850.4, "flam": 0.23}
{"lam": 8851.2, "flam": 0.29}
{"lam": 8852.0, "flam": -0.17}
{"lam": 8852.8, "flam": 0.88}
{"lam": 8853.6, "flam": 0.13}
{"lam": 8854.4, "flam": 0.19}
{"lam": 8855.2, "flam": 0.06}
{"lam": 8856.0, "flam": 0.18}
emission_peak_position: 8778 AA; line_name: [O III] 5007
